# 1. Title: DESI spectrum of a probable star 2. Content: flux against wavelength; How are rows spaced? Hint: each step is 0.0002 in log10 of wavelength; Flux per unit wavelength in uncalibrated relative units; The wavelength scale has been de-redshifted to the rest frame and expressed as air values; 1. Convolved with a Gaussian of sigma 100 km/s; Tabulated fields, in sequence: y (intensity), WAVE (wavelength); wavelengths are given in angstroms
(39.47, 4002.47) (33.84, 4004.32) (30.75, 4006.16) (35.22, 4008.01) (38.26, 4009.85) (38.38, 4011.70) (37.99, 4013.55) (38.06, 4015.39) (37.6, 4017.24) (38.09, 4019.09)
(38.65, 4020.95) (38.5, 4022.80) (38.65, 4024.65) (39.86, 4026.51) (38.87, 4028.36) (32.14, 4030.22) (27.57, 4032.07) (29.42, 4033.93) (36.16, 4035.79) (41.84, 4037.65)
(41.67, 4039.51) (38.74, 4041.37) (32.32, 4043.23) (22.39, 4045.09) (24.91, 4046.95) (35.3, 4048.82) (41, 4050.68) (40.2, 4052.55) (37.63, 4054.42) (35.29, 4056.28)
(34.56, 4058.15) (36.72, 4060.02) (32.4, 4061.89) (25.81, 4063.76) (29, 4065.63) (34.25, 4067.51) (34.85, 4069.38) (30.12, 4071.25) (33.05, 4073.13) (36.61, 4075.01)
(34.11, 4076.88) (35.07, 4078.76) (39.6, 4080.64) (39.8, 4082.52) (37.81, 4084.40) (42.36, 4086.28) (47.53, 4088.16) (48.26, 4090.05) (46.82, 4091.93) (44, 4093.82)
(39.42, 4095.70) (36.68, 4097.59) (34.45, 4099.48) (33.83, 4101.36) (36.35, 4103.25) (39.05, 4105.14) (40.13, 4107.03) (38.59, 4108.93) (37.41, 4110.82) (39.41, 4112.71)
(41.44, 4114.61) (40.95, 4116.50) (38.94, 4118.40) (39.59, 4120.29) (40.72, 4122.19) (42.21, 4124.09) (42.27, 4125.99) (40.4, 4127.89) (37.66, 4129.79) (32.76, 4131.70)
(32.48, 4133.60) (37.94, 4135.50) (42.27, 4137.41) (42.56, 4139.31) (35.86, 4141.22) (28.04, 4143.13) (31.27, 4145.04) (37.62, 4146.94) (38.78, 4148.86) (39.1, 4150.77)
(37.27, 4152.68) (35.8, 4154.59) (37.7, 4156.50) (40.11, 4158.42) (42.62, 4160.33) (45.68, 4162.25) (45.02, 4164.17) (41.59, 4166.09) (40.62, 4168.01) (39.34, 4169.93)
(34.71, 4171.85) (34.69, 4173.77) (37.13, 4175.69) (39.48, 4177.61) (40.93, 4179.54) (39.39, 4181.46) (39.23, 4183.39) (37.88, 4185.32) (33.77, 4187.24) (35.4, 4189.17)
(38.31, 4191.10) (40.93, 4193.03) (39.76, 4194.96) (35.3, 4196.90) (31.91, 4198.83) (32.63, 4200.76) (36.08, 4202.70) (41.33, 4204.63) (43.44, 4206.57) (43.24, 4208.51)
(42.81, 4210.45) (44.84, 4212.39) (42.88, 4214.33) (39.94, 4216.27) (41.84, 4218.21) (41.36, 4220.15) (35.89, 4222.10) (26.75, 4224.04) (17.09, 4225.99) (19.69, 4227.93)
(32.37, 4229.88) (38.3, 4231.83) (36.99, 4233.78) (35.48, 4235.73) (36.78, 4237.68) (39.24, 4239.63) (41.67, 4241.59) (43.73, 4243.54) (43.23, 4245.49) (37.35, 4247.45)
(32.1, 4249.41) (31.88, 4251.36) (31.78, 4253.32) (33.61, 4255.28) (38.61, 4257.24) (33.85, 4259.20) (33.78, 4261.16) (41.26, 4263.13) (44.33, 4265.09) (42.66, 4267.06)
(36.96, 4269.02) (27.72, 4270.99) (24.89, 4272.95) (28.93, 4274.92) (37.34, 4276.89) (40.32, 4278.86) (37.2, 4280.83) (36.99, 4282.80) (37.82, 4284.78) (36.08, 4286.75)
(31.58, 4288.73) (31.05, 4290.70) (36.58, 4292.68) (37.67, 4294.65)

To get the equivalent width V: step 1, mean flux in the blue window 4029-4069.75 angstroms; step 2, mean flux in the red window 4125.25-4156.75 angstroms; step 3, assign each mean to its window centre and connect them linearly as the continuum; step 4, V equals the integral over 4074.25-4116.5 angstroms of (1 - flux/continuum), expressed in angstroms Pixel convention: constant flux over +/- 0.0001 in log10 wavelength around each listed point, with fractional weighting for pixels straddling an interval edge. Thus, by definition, -4.90 angstroms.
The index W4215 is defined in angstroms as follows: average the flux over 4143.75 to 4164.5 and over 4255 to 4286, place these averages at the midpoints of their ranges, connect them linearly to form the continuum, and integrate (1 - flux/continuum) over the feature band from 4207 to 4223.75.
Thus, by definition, -1.6 angstroms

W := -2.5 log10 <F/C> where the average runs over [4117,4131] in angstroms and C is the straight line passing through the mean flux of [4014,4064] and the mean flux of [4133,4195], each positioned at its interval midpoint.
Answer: -0.08 mag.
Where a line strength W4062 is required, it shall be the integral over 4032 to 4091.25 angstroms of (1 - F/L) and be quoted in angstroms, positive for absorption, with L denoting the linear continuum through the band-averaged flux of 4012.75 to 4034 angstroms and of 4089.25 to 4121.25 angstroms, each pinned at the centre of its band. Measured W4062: 3.7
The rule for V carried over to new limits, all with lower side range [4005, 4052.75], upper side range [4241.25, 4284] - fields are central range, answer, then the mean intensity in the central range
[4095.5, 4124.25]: -2.1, 38.6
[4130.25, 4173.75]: -2.4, 38.1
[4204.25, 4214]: -1.9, 43.2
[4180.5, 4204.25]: -0.4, 36.8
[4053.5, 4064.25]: 0.5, 34.1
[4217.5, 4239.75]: 1.9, 33.2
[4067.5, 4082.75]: 0.3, 35.1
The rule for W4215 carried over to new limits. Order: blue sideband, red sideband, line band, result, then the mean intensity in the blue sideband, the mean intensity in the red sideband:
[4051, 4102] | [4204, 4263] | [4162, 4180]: -1.3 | 37.1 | 36.8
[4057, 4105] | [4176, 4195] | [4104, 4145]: -0.9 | 37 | 38.4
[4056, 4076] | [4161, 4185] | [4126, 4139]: -0.2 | 32.9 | 39.8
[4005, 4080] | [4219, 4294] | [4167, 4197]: -2.5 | 35.1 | 35.1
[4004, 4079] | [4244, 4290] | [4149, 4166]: -2.4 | 35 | 35.7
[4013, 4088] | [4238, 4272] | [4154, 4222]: -4.9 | 35.6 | 37.3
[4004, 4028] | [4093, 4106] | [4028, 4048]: 2.3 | 37.4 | 37.6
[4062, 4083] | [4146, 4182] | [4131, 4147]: 0.9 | 33.7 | 39.3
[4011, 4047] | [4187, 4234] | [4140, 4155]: 0.3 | 35.8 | 36.5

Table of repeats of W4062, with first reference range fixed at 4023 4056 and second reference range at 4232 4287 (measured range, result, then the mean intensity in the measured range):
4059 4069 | 1.0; 31.8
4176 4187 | -0.8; 38.9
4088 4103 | -2.2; 40.8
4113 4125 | -1.6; 40.6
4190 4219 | -2.7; 39.7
